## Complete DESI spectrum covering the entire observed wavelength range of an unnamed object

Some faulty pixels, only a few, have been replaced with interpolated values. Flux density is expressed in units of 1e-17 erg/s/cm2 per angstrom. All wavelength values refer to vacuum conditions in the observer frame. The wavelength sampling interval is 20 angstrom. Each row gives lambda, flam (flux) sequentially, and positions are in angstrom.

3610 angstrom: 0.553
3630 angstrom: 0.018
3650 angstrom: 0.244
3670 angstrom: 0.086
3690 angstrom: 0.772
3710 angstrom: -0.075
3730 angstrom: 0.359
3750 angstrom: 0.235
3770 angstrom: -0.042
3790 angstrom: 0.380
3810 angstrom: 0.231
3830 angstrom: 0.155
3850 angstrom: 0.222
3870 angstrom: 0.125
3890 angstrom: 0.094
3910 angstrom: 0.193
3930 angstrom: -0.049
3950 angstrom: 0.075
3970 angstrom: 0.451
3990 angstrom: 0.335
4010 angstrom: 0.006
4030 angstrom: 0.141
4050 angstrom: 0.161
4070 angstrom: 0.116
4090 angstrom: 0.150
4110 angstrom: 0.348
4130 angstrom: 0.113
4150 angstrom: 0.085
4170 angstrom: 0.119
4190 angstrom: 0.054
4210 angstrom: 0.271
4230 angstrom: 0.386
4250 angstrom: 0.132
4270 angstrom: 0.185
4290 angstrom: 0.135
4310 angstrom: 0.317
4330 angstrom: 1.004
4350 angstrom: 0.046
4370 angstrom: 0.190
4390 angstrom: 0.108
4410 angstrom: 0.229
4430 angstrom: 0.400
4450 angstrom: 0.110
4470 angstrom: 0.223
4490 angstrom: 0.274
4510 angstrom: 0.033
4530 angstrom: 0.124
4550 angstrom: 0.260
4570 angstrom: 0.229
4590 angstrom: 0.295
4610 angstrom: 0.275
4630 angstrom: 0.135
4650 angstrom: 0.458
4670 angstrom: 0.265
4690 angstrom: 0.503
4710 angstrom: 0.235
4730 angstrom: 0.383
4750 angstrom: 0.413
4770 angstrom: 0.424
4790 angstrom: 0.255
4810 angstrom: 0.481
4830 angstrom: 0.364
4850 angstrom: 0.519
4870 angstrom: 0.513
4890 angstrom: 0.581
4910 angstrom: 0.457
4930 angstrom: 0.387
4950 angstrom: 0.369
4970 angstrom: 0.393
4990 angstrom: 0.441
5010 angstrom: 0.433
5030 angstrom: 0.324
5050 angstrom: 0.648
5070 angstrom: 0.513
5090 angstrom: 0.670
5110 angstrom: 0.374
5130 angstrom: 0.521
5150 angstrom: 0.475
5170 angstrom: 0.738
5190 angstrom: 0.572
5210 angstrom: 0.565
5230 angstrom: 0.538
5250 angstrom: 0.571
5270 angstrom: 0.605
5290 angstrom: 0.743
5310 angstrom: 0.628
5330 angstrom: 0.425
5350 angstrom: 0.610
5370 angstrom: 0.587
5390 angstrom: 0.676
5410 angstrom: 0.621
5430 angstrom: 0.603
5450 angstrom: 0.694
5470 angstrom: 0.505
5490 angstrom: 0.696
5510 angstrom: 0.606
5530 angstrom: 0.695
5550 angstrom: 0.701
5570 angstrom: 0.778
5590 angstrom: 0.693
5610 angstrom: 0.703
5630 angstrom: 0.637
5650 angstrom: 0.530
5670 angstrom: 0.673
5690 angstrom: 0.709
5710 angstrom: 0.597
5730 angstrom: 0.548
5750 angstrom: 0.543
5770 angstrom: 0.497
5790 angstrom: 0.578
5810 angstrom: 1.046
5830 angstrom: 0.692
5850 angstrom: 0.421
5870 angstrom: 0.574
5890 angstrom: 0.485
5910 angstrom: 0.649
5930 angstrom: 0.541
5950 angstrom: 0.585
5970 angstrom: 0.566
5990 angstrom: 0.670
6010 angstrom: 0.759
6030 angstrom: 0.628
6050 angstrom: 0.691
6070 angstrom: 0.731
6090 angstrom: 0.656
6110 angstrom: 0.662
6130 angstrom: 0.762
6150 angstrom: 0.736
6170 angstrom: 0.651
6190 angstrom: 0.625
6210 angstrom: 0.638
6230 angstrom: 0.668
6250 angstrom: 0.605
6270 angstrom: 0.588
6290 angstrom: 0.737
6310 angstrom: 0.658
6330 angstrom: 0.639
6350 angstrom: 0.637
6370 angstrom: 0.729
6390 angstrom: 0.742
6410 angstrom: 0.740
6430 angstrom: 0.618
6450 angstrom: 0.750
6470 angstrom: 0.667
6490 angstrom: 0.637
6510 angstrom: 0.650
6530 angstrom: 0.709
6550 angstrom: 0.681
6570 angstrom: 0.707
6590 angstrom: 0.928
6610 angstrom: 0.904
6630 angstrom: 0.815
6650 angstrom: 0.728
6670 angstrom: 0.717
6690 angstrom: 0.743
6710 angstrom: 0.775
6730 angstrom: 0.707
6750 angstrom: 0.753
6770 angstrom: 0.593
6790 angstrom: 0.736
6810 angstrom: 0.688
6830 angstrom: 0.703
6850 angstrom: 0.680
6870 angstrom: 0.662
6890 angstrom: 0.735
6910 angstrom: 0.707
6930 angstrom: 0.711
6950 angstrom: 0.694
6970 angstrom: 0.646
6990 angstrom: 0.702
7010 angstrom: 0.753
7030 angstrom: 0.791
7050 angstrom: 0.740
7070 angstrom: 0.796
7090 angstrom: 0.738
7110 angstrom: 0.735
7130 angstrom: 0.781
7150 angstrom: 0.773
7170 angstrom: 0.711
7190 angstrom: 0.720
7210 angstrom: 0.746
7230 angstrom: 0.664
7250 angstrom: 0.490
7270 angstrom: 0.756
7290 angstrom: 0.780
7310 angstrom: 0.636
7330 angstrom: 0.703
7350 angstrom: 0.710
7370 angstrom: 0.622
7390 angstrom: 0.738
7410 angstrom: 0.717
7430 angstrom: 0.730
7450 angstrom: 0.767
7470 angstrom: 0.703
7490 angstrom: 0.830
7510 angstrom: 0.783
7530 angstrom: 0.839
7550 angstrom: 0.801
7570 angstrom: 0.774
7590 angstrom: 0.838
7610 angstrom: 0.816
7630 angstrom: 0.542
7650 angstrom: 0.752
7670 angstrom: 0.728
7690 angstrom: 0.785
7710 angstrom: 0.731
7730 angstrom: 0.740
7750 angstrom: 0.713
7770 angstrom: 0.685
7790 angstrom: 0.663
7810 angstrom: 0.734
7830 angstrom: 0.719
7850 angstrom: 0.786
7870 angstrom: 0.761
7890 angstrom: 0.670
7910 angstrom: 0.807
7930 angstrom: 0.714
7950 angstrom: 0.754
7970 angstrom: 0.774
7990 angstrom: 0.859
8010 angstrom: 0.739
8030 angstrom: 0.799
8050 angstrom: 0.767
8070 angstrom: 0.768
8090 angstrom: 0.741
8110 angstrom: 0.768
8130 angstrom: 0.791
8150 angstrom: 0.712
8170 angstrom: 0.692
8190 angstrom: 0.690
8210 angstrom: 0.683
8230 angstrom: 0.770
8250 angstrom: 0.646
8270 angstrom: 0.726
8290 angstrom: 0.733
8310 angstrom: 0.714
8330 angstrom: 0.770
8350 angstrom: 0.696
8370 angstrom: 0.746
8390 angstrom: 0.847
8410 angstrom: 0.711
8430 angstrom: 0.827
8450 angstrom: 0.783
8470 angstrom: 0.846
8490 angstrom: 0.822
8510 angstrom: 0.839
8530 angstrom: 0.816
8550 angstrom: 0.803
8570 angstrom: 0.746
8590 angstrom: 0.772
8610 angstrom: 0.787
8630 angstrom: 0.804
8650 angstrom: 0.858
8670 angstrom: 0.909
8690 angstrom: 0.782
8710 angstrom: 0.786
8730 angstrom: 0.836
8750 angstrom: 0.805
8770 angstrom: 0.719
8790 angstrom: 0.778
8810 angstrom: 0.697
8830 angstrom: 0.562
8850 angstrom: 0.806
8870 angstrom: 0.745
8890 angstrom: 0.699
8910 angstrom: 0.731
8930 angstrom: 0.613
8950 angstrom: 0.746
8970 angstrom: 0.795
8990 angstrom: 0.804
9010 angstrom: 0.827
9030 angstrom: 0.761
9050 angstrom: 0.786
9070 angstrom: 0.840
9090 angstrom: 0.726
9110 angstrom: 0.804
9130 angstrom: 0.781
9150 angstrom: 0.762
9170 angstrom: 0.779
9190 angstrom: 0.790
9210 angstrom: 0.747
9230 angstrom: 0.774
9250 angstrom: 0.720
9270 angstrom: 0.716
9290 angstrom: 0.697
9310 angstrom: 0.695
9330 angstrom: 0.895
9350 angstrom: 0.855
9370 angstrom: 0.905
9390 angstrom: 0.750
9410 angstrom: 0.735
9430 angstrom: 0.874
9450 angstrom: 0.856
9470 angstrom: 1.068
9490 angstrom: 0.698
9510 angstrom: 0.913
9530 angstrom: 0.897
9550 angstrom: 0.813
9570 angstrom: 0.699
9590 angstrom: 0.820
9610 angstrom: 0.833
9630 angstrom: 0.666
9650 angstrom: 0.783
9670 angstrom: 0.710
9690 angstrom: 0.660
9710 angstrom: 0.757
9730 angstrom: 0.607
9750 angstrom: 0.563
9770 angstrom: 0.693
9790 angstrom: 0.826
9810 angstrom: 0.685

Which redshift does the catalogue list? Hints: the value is 0.15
